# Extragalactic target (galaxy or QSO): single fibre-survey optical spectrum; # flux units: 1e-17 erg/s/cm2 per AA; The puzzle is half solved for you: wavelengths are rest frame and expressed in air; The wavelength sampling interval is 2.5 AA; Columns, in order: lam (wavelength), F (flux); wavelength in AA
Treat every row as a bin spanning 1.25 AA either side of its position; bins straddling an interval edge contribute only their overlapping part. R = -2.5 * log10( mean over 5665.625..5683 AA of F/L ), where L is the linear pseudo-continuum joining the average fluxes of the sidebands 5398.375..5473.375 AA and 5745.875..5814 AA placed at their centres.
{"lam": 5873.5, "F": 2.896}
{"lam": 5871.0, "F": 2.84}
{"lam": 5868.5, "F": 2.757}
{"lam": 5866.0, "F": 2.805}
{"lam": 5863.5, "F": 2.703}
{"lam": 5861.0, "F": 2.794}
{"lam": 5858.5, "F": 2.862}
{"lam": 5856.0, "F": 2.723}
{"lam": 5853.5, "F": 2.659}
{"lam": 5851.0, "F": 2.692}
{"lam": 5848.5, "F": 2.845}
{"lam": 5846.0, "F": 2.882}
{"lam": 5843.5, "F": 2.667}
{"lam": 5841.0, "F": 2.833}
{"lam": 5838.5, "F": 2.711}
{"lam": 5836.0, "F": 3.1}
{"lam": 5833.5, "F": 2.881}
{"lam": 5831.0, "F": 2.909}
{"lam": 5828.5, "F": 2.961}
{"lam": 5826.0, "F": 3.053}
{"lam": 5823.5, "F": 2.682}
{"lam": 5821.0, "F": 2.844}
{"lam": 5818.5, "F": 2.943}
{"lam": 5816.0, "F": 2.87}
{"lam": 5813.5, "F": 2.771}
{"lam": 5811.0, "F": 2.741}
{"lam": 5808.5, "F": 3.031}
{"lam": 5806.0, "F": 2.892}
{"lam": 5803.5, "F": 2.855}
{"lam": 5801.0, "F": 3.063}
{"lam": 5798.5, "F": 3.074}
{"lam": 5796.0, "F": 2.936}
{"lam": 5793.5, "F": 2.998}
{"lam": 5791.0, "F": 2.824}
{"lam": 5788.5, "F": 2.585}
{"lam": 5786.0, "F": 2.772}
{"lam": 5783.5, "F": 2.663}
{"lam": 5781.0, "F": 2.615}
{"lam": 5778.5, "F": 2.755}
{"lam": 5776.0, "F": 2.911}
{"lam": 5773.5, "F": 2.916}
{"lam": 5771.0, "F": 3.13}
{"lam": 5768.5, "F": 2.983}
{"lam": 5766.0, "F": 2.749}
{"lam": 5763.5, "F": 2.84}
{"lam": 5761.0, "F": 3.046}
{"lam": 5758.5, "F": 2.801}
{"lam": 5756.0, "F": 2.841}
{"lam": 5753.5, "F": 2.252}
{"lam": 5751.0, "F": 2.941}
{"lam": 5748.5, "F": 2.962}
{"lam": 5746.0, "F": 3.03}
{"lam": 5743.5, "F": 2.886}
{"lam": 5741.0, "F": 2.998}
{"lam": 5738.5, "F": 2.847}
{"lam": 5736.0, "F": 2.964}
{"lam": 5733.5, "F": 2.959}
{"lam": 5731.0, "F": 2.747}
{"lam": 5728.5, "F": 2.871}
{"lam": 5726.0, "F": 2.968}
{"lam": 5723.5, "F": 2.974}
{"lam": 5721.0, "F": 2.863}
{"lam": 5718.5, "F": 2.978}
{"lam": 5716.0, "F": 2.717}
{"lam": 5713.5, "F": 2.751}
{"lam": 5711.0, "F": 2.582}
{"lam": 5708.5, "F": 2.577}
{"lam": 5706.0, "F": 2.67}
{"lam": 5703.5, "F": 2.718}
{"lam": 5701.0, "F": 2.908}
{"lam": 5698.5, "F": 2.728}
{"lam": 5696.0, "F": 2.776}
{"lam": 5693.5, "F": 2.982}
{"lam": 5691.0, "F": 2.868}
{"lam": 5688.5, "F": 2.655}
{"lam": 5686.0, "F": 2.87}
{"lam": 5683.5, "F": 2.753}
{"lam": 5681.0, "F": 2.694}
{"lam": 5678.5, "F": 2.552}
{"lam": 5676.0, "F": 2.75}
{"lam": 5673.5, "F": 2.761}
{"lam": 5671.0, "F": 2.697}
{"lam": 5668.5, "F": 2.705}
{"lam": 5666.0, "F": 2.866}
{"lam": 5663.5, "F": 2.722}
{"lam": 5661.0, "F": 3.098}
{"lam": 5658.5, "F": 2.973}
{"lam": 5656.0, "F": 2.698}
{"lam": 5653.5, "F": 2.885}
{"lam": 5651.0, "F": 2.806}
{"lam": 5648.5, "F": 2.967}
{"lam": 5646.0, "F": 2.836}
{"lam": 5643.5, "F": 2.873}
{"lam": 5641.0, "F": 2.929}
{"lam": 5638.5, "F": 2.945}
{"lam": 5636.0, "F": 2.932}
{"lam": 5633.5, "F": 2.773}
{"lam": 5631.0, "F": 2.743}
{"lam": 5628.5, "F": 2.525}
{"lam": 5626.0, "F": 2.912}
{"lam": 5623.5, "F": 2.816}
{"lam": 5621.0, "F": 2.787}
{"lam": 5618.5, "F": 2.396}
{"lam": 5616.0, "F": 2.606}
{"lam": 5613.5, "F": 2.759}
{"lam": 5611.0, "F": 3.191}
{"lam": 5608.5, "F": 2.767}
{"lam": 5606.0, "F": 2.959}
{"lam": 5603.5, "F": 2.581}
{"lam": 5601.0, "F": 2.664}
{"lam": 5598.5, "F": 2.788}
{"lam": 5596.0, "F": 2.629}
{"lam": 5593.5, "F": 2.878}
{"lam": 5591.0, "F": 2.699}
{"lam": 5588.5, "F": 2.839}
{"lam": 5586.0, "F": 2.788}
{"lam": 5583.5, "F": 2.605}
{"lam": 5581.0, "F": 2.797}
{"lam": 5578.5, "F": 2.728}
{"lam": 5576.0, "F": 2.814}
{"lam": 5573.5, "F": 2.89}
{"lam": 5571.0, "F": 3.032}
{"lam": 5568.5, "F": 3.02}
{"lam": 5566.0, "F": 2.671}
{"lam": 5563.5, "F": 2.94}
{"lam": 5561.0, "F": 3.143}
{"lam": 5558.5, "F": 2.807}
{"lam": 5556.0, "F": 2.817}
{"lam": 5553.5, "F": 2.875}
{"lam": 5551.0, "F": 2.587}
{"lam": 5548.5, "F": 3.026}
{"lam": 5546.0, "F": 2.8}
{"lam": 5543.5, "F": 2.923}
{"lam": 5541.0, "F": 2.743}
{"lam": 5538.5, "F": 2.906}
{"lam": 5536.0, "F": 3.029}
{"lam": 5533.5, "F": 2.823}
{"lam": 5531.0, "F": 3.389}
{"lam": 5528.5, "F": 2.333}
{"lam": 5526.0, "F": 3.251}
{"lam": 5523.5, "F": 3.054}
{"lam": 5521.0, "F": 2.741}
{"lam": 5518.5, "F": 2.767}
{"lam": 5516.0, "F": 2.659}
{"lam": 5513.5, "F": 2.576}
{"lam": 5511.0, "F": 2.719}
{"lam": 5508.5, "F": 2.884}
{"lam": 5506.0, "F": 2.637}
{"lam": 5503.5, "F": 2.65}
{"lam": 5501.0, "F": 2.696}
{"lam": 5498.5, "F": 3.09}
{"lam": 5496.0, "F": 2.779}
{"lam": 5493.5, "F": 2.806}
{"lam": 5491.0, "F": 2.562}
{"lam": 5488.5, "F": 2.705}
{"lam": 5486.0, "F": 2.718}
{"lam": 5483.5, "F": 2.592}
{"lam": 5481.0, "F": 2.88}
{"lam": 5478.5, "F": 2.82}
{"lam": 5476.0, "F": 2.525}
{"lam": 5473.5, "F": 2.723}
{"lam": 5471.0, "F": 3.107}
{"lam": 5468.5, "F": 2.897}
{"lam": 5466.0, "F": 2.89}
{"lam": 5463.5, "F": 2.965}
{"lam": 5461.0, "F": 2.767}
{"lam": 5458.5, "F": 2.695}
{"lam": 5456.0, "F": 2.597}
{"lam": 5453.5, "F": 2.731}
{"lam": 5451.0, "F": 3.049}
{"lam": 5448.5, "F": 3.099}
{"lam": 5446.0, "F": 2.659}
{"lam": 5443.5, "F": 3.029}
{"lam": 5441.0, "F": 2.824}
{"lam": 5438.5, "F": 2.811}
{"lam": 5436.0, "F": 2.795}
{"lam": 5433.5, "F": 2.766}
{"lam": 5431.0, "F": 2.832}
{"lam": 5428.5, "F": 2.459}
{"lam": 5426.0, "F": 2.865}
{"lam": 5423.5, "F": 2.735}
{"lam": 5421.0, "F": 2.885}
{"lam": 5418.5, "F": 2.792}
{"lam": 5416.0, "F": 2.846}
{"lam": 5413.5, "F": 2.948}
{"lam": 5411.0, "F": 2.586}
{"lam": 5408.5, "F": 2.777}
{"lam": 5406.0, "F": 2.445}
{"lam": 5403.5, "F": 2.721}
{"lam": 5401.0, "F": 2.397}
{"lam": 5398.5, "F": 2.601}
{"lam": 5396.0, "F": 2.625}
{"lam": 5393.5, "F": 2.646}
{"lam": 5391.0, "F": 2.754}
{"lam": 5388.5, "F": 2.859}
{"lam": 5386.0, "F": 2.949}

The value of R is 0.05 mag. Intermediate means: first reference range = 2.79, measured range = 2.71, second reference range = 2.85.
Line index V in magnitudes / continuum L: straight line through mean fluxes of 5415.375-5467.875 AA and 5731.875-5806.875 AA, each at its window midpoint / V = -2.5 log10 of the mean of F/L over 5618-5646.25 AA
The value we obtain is 0.02 mag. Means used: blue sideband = 2.81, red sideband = 2.87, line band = 2.8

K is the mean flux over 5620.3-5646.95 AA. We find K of 2.83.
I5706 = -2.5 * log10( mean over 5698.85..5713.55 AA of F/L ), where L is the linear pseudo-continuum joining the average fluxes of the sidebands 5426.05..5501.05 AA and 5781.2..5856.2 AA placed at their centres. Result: 0.05 mag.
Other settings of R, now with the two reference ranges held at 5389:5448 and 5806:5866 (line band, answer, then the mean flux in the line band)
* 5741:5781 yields -0.019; 2.87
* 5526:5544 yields -0.053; 2.9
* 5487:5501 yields -0.010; 2.78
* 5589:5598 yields 0.011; 2.75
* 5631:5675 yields -0.022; 2.85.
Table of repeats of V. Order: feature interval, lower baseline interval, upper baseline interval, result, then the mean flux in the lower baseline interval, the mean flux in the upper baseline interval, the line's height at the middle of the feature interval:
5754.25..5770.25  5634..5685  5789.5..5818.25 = 0.008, 2.82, 2.91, 2.89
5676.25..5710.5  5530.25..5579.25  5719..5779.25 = 0.055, 2.89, 2.89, 2.89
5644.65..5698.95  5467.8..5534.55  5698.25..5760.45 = 0.005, 2.79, 2.83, 2.82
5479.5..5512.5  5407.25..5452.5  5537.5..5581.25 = 0.037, 2.82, 2.86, 2.84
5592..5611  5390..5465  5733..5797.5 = 0.010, 2.76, 2.85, 2.81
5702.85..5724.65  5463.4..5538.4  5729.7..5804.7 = 0.037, 2.81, 2.86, 2.85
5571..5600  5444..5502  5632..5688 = 0.013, 2.8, 2.82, 2.81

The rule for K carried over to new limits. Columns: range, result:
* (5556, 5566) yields 2.91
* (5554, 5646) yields 2.81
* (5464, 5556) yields 2.81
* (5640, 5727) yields 2.8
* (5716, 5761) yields 2.88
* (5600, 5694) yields 2.8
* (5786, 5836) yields 2.89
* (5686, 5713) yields 2.75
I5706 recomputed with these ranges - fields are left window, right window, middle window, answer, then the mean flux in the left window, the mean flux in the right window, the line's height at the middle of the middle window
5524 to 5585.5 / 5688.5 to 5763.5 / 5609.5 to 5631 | 0.04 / 2.87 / 2.83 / 2.86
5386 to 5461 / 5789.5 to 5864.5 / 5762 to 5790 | 0.01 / 2.76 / 2.86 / 2.85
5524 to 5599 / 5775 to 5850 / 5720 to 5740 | -0.02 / 2.85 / 2.85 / 2.85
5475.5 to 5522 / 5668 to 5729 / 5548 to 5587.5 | -0.04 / 2.73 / 2.77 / 2.75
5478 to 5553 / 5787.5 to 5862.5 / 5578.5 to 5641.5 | 0.02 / 2.81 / 2.86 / 2.82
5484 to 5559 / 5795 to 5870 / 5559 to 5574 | -0.05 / 2.81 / 2.85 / 2.82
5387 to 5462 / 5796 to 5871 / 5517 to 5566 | -0.04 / 2.75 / 2.85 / 2.78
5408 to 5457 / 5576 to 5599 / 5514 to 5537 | -0.04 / 2.81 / 2.75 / 2.77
